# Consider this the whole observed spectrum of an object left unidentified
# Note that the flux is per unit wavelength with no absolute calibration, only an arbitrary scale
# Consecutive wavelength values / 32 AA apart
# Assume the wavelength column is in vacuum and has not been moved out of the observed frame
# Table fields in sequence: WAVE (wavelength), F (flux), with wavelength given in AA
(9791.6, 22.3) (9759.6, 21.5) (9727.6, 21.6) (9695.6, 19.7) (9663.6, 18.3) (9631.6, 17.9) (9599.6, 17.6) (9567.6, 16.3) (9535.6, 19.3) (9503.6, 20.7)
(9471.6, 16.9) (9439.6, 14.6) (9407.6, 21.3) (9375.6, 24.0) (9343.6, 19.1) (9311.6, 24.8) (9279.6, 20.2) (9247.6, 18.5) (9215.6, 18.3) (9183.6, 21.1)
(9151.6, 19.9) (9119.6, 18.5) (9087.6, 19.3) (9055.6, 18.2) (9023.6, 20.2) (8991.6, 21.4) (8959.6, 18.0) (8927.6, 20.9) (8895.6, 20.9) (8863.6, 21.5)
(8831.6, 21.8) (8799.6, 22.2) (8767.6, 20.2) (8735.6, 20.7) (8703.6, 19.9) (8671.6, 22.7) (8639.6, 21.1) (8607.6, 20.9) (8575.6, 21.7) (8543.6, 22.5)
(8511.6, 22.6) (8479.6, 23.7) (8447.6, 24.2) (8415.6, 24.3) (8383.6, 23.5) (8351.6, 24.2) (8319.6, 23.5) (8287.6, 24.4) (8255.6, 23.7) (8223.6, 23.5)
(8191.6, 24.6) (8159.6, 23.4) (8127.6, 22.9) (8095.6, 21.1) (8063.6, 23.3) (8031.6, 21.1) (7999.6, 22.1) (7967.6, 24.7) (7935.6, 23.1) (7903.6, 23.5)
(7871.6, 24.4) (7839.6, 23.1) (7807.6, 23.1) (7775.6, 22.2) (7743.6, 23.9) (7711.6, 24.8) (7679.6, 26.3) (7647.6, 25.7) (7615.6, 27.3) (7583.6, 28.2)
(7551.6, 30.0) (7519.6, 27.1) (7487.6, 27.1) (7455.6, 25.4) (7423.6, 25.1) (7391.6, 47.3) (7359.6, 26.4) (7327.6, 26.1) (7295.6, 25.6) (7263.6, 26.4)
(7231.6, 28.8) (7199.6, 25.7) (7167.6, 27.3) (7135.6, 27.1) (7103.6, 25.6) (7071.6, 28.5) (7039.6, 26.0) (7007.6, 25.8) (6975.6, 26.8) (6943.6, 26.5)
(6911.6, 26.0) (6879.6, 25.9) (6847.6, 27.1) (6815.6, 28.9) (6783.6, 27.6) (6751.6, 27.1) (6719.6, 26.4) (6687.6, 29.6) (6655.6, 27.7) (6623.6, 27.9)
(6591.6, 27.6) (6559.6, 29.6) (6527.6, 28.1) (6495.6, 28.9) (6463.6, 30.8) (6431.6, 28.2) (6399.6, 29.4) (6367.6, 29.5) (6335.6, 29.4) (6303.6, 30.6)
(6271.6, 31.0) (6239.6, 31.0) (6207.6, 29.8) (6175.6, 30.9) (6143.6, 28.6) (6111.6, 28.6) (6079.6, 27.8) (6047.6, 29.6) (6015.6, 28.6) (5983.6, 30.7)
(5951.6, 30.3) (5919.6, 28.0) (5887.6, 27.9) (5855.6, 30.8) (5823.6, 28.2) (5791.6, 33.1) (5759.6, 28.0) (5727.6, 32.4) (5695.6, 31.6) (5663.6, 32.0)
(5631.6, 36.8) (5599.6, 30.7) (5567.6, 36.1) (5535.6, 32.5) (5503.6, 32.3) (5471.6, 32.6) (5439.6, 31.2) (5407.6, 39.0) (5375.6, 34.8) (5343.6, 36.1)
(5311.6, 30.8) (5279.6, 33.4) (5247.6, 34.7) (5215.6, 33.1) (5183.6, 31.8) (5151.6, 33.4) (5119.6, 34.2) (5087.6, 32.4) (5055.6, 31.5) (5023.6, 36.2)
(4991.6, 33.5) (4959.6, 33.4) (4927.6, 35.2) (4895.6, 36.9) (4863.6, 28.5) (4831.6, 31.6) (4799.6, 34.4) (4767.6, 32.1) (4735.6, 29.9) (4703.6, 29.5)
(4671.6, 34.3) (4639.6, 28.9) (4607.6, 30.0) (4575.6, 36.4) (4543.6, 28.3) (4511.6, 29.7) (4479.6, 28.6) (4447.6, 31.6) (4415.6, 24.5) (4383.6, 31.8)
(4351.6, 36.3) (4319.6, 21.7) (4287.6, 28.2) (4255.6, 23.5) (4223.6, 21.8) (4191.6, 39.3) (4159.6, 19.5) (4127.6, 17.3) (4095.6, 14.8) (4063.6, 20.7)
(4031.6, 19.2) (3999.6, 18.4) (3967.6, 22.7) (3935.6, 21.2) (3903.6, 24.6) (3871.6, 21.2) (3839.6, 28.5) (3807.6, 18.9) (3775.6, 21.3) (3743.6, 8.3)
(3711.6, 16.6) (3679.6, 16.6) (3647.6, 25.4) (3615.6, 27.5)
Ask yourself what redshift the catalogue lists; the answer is 0.124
